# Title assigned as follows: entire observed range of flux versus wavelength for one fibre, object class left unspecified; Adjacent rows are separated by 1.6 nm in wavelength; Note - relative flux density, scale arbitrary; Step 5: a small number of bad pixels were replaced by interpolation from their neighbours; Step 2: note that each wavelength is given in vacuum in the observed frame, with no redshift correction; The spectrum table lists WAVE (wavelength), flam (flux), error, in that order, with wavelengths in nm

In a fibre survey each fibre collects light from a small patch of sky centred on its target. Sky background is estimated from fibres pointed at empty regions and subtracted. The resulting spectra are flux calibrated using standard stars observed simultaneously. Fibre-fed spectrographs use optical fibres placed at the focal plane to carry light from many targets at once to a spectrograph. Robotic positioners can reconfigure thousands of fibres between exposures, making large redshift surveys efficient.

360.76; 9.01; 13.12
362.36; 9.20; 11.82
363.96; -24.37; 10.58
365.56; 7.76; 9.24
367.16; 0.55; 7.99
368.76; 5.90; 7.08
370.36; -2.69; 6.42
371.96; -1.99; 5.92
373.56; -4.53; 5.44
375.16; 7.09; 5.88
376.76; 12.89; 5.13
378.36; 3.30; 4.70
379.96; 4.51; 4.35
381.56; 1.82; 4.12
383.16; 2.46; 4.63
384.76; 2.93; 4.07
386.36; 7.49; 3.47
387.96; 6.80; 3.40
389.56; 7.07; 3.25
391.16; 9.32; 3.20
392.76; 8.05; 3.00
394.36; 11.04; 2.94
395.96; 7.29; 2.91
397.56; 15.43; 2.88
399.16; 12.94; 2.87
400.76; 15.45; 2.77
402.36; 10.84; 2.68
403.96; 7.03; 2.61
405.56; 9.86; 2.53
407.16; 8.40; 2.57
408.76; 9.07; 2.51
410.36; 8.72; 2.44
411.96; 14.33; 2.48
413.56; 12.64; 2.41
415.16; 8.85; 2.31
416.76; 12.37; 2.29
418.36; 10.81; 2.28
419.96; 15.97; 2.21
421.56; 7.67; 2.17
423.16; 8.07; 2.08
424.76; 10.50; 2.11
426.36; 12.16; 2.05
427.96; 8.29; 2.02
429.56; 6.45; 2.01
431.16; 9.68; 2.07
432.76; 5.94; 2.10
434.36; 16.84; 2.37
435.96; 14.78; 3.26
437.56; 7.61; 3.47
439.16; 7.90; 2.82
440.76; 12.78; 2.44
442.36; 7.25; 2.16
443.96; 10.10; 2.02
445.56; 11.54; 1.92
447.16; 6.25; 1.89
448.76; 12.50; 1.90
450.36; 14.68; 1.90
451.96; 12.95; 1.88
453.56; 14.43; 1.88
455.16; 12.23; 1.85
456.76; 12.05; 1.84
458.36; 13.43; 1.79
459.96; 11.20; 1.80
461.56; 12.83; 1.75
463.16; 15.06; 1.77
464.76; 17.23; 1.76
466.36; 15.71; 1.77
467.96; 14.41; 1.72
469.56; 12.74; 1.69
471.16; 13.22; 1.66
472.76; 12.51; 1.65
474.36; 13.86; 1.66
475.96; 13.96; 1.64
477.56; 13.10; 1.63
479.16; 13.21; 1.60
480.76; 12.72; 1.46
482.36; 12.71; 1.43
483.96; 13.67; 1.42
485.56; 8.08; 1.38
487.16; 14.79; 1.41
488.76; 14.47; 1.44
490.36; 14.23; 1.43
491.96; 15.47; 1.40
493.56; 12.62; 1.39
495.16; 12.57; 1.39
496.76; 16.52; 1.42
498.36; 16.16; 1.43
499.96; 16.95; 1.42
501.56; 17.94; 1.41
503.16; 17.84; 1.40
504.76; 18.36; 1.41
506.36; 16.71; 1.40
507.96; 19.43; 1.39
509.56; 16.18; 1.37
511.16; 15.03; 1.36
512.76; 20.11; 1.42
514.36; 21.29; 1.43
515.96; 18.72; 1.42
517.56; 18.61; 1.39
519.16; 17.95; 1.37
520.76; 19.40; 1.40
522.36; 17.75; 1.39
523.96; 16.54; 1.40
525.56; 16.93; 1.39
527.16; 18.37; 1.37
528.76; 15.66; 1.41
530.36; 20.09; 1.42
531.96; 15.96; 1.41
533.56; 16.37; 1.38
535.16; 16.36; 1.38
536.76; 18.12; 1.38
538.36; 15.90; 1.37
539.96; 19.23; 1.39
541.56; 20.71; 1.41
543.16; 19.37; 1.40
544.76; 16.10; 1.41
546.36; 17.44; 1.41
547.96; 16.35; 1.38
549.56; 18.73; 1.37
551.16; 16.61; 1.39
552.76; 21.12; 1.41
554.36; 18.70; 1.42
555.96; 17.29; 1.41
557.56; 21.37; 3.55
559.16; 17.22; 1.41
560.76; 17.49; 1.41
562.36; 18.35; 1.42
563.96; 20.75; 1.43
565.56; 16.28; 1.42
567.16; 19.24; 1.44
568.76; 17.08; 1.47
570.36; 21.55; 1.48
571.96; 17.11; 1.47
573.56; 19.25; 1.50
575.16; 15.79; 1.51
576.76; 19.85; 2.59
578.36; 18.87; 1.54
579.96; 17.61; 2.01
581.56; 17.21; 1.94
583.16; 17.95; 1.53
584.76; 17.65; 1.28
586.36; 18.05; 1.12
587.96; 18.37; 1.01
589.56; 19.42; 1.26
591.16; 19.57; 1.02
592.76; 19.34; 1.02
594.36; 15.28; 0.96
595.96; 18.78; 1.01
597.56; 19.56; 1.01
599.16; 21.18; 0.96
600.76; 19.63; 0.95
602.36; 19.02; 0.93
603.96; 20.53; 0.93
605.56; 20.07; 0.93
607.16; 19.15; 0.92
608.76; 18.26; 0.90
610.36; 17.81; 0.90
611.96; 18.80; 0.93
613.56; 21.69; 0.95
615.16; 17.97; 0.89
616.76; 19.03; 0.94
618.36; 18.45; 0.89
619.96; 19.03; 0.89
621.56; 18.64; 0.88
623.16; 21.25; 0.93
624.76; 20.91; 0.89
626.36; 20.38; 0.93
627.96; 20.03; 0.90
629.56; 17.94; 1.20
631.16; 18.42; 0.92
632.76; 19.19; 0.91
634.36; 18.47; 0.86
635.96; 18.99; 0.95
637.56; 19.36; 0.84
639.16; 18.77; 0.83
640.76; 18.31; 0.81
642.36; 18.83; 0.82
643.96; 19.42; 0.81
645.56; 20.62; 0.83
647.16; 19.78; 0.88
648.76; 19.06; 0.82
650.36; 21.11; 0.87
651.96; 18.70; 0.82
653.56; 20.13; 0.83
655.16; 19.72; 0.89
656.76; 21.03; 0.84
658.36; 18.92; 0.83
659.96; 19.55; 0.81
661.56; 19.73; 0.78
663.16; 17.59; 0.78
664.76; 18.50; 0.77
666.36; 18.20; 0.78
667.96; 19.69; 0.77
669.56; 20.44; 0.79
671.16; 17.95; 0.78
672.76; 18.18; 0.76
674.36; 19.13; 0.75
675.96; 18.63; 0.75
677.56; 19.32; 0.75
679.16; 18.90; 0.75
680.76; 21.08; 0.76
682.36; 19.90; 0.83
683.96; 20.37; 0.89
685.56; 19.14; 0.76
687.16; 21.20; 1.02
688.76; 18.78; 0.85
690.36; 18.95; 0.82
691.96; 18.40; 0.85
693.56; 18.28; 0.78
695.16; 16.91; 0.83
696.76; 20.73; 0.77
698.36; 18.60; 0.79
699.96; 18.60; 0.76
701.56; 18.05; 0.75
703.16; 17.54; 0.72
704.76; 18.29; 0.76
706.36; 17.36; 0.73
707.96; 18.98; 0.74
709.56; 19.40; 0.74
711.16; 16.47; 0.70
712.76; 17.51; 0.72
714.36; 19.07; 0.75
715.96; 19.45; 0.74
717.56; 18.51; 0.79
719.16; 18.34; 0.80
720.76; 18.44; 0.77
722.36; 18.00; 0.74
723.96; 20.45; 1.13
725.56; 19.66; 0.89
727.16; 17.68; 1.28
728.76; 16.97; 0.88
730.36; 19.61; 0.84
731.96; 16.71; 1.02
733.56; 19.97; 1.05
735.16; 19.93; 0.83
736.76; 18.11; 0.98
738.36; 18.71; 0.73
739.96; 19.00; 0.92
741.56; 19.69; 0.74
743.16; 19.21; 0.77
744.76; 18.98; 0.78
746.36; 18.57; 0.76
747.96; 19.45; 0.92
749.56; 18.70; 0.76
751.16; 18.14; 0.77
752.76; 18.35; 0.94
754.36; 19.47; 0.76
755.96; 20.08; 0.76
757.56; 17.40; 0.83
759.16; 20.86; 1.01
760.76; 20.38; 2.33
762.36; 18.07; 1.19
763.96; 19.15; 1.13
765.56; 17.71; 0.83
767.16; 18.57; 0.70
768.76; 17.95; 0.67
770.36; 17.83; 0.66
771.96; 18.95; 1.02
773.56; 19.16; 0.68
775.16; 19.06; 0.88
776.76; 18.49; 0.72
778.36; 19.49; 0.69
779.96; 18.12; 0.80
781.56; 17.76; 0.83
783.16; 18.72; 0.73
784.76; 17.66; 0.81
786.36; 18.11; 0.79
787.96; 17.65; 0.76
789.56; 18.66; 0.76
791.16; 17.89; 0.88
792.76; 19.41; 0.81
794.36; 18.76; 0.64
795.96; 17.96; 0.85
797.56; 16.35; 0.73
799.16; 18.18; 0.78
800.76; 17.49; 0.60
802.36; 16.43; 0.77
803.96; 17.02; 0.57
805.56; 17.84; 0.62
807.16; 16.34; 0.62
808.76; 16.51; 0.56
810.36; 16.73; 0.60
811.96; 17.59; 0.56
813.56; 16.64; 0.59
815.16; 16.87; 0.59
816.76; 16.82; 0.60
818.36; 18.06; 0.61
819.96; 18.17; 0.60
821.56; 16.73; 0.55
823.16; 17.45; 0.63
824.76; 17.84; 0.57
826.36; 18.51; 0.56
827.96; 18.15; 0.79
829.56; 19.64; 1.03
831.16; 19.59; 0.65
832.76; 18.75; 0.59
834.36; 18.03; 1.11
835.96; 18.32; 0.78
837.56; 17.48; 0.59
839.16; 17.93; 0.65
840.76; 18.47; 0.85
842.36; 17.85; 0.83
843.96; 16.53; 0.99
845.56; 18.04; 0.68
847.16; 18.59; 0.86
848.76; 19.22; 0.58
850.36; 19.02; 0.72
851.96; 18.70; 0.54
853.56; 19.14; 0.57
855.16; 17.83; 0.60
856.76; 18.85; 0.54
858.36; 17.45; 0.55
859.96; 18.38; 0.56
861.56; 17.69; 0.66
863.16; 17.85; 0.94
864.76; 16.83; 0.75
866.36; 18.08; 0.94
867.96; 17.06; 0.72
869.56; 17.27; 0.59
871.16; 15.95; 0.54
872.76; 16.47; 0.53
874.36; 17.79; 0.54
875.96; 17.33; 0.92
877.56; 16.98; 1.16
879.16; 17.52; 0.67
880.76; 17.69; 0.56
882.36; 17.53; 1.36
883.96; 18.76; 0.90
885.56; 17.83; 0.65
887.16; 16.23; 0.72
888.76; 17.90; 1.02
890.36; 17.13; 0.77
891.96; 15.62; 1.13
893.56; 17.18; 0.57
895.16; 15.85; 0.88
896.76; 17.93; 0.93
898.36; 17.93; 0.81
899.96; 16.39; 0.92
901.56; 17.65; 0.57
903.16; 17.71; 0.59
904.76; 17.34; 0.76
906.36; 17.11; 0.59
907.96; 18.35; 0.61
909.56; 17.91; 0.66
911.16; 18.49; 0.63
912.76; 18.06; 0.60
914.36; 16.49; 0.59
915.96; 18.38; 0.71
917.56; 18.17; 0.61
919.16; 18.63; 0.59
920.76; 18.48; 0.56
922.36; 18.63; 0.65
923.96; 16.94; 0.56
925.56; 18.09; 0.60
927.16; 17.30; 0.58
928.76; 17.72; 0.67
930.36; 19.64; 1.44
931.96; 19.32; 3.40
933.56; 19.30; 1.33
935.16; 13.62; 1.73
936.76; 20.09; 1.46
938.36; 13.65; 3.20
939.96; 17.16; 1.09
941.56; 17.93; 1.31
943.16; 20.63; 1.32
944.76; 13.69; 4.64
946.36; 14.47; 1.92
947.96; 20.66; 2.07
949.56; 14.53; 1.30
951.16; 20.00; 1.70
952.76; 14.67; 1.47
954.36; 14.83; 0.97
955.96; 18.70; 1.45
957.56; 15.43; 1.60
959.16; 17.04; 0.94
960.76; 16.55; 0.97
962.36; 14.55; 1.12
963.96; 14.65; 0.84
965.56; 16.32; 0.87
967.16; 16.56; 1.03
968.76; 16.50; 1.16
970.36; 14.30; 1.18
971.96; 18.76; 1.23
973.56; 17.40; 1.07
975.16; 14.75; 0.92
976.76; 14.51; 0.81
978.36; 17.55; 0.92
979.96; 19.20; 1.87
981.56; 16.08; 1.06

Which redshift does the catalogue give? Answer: 0.127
